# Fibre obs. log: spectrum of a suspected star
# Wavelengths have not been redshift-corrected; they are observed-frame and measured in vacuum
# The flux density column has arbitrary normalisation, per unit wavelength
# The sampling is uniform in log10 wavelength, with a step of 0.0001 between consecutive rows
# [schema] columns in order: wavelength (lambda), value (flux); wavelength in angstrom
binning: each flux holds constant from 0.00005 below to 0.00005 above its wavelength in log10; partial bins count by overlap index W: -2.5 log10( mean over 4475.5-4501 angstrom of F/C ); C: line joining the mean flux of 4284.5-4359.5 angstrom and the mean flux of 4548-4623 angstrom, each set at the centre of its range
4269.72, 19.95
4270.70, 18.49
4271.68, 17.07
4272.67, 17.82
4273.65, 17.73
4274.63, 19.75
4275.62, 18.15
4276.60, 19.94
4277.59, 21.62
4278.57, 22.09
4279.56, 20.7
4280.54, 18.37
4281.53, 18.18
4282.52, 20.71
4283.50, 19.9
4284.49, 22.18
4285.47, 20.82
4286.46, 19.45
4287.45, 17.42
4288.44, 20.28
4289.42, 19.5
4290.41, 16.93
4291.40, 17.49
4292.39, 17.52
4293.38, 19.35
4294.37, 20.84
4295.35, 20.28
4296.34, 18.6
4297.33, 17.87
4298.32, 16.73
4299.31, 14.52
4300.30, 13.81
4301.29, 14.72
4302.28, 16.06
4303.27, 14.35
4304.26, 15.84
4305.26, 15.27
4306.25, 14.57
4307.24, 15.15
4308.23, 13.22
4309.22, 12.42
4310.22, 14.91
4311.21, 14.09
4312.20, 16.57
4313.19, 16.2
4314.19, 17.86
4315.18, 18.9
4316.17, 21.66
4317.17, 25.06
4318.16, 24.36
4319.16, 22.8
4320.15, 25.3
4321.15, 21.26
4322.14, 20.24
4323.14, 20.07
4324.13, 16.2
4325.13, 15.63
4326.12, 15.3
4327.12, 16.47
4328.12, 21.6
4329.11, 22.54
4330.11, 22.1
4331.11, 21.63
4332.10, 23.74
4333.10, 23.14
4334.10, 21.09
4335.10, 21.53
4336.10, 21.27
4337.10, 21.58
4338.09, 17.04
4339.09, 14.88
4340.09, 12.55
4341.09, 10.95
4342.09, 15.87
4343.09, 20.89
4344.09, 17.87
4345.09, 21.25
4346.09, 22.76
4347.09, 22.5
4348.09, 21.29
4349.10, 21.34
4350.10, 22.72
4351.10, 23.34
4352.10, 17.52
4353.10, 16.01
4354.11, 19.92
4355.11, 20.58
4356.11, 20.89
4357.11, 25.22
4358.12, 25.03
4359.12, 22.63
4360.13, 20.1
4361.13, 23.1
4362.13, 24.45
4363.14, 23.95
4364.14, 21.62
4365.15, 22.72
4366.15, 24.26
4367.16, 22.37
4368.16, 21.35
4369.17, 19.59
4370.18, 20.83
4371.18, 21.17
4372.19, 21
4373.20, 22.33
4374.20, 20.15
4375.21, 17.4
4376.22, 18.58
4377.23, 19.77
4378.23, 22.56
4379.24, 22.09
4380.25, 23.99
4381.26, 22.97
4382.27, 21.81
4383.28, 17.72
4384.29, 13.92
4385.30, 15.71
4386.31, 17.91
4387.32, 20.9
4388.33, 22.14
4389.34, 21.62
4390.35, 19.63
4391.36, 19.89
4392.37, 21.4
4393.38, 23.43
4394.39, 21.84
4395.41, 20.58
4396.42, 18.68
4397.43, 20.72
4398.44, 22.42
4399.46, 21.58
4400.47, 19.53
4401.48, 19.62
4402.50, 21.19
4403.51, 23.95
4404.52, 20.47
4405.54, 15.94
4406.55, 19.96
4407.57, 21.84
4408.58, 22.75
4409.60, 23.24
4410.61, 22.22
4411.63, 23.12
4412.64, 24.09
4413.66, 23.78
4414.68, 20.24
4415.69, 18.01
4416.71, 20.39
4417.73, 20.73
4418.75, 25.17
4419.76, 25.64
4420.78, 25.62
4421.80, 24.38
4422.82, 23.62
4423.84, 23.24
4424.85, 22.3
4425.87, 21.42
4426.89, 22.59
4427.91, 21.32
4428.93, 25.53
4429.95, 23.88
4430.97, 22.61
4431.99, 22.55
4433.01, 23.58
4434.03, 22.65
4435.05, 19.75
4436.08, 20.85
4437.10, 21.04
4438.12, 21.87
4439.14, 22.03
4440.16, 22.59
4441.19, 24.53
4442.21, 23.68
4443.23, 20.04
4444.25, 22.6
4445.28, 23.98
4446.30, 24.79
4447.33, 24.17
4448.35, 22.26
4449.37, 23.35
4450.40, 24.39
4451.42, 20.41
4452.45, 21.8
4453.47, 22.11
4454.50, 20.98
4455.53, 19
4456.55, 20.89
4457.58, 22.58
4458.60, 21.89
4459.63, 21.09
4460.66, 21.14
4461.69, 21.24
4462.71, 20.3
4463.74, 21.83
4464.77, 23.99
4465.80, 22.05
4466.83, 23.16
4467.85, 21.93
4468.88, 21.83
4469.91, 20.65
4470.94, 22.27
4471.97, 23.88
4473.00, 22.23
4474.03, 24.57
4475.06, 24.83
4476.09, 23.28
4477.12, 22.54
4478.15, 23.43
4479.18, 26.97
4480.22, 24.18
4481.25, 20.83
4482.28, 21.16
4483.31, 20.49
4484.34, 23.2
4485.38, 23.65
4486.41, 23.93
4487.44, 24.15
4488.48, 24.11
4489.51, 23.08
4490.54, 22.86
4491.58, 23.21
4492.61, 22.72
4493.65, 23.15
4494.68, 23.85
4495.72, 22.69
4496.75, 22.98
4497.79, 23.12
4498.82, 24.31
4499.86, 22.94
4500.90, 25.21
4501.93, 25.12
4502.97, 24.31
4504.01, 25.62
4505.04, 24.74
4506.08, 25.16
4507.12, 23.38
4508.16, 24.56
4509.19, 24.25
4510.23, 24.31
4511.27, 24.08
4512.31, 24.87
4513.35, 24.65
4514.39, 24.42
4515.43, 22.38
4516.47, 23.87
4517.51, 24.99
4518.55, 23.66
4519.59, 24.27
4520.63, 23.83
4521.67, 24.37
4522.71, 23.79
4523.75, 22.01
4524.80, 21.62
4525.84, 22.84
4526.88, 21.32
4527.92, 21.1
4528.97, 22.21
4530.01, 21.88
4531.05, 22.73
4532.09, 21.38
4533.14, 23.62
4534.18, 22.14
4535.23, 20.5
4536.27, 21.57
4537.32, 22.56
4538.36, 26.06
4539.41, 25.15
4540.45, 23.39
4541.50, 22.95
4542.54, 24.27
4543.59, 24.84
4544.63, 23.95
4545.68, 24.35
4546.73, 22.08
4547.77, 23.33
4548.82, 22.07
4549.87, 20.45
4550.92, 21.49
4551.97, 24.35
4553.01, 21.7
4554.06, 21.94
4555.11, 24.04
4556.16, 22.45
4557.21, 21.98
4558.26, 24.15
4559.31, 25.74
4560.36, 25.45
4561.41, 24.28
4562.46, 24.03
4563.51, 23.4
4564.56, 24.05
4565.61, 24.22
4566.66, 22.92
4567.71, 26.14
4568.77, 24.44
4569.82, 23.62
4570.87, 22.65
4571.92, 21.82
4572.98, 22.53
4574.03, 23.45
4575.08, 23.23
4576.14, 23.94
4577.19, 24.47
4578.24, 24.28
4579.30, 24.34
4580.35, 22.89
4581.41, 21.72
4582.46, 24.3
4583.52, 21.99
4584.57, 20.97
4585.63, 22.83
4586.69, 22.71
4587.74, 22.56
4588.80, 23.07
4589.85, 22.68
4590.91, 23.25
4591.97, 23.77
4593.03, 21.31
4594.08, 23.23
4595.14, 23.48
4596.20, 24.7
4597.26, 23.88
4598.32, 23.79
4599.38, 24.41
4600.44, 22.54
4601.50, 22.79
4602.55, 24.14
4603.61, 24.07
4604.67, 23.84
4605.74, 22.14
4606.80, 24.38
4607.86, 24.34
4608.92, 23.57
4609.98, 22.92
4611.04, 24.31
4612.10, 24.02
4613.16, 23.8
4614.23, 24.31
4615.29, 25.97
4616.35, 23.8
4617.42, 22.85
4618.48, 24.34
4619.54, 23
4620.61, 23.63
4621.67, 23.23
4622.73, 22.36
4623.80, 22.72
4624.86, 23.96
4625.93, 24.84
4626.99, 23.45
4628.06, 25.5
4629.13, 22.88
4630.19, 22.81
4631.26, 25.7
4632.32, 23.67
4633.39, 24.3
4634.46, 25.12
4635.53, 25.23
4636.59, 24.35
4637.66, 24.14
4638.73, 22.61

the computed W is -0.07 mag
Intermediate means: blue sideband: 18.9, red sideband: 23.4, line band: 23.3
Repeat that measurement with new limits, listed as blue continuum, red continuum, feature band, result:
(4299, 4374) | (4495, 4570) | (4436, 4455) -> -0.04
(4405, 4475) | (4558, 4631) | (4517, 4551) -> 0.01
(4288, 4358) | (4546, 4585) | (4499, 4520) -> -0.10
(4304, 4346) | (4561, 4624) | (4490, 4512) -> -0.10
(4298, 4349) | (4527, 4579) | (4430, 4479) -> -0.06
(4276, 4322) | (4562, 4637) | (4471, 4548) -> -0.07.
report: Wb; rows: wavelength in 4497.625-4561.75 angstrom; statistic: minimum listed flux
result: 20.45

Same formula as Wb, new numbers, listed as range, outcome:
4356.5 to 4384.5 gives 13.92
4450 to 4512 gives 19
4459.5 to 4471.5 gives 20.3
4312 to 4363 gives 10.95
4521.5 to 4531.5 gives 21.1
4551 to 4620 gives 20.97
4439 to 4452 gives 20.04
